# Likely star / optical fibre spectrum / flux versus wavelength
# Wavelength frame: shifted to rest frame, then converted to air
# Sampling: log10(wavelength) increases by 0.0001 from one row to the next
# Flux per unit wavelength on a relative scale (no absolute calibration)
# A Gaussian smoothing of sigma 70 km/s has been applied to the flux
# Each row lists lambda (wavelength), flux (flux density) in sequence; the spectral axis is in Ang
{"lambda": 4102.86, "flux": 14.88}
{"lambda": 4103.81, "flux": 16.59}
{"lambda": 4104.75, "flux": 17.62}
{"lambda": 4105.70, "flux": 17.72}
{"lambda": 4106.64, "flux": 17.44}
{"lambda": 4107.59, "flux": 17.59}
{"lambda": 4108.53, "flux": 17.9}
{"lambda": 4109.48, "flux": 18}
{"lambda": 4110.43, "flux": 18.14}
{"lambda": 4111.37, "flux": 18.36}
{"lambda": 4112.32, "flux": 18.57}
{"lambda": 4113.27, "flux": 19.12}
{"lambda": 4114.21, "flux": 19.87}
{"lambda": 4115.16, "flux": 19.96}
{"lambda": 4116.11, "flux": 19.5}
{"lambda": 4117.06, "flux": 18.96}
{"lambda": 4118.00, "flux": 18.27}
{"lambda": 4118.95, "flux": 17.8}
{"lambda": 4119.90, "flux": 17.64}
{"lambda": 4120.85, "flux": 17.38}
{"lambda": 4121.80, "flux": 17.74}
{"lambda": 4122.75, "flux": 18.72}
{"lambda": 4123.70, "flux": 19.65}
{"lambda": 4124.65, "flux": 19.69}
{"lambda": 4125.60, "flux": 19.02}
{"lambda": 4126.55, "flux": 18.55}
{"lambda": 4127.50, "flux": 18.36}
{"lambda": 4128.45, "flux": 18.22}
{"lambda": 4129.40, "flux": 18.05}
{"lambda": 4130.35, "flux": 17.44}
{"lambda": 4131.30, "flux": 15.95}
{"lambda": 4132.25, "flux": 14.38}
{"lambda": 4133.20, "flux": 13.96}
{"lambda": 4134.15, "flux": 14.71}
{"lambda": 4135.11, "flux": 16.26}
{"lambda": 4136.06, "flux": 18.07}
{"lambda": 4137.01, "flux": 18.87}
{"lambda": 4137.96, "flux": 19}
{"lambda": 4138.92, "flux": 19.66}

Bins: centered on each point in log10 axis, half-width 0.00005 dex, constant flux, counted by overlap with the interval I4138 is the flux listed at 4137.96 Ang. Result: 19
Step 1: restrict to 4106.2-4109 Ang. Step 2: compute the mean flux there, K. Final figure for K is 17.7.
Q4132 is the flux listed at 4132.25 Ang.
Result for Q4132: 14.38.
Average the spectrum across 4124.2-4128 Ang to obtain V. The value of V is 18.9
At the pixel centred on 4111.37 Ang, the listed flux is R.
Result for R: 18.36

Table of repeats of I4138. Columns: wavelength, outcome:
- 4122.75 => 18.72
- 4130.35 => 17.44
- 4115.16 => 19.96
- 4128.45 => 18.22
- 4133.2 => 13.96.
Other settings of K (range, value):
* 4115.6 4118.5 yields 18.9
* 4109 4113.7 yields 18.4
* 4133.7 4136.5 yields 16.3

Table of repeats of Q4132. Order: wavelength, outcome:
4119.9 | 17.64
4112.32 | 18.57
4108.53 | 17.9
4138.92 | 19.66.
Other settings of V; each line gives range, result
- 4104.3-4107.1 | 17.6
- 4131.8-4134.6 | 14.4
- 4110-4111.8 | 18.3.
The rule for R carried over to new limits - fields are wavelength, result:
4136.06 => 18.07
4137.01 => 18.87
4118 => 18.27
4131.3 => 15.95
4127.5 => 18.36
